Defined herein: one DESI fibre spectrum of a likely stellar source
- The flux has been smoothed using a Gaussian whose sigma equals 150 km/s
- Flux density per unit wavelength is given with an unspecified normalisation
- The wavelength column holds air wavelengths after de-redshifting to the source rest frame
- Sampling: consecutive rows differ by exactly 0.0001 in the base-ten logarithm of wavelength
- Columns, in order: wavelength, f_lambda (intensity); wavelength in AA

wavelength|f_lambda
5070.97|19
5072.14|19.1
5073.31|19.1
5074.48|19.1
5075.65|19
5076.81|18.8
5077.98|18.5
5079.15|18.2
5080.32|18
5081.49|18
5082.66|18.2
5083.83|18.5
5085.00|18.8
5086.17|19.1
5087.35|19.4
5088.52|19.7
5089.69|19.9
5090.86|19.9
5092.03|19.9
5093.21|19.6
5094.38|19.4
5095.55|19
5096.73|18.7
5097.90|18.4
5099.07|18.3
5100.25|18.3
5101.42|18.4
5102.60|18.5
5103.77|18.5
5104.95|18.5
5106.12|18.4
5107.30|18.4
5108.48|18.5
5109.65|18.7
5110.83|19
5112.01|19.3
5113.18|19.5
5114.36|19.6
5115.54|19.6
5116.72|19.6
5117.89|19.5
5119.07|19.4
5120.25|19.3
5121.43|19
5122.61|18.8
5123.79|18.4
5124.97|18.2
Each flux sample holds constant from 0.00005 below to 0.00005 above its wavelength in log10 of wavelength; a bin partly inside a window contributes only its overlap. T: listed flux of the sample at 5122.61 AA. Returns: 18.8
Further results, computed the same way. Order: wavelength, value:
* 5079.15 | 18.2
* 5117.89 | 19.5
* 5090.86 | 19.9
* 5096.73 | 18.7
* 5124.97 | 18.2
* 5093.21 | 19.6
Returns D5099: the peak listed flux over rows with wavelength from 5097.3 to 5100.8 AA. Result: 18.4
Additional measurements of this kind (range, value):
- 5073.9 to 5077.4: 19.1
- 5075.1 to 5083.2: 19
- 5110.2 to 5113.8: 19.5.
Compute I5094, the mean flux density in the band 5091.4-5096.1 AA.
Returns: 19.5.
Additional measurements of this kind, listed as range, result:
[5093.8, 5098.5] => 18.9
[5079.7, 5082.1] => 18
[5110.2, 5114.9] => 19.3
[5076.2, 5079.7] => 18.5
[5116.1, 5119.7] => 19.5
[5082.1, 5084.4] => 18.4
